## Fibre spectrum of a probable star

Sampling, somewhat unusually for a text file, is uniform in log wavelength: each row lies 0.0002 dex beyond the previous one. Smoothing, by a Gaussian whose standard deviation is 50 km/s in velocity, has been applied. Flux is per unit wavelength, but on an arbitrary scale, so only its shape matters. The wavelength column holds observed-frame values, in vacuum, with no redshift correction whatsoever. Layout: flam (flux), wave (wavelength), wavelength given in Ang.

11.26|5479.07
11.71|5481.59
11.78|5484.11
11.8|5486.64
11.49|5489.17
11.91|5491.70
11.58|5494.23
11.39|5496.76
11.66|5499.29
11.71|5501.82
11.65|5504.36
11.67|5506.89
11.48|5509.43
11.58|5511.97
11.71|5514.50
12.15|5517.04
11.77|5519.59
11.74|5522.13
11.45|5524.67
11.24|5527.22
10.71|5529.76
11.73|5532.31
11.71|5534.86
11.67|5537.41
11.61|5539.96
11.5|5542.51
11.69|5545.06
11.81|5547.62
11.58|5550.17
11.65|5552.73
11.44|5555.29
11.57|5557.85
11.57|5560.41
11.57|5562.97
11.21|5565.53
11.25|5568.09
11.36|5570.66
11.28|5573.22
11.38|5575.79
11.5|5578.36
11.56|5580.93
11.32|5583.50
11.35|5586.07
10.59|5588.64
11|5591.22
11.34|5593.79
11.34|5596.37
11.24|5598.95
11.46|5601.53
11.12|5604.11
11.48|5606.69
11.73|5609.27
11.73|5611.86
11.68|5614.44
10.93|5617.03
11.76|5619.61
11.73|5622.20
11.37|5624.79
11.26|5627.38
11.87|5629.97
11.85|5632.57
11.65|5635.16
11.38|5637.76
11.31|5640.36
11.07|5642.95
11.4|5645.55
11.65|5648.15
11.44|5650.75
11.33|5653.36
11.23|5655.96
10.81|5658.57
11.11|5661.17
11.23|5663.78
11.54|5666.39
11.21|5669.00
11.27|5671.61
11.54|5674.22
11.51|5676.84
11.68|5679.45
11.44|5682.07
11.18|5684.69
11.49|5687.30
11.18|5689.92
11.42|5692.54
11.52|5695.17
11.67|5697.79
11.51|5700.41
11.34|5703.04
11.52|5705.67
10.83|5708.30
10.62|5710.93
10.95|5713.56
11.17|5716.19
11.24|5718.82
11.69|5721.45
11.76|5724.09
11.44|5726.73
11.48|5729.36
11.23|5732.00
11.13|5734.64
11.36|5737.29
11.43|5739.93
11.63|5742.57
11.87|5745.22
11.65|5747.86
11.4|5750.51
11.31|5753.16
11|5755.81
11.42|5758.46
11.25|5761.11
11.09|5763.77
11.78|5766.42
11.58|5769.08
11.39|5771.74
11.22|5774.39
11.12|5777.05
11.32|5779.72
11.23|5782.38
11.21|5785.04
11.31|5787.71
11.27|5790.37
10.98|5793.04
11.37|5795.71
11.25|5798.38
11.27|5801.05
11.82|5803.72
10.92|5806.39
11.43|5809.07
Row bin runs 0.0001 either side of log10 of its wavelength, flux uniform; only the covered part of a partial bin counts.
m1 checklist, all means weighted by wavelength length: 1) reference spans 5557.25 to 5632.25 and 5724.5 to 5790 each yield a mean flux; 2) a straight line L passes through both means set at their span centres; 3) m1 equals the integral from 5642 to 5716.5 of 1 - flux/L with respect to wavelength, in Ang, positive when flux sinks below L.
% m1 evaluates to 0.52 Ang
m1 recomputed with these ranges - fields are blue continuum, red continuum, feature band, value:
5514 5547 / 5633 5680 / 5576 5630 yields 0.3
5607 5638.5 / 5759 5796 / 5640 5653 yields 0.2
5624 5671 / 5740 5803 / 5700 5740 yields 0.3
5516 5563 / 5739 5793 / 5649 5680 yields 0.4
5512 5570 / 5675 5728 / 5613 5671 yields 0.2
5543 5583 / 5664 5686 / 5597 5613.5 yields 0.0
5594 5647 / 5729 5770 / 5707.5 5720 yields 0.5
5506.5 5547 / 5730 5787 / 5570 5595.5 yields 0.6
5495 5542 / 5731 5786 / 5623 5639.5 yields -0.1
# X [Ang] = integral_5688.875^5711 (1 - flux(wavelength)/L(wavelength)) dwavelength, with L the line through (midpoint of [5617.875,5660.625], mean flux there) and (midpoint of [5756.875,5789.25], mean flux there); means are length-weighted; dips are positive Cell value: 0.1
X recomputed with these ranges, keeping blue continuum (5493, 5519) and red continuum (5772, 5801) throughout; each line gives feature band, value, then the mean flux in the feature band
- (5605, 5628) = -0.1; 11.5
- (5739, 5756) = -0.3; 11.5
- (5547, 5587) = 0.4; 11.5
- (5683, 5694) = 0.1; 11.3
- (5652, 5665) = 0.3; 11.1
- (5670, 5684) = -0.1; 11.5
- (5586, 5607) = 0.6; 11.2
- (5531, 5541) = -0.1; 11.7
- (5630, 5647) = 0.0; 11.5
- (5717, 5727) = -0.2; 11.5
